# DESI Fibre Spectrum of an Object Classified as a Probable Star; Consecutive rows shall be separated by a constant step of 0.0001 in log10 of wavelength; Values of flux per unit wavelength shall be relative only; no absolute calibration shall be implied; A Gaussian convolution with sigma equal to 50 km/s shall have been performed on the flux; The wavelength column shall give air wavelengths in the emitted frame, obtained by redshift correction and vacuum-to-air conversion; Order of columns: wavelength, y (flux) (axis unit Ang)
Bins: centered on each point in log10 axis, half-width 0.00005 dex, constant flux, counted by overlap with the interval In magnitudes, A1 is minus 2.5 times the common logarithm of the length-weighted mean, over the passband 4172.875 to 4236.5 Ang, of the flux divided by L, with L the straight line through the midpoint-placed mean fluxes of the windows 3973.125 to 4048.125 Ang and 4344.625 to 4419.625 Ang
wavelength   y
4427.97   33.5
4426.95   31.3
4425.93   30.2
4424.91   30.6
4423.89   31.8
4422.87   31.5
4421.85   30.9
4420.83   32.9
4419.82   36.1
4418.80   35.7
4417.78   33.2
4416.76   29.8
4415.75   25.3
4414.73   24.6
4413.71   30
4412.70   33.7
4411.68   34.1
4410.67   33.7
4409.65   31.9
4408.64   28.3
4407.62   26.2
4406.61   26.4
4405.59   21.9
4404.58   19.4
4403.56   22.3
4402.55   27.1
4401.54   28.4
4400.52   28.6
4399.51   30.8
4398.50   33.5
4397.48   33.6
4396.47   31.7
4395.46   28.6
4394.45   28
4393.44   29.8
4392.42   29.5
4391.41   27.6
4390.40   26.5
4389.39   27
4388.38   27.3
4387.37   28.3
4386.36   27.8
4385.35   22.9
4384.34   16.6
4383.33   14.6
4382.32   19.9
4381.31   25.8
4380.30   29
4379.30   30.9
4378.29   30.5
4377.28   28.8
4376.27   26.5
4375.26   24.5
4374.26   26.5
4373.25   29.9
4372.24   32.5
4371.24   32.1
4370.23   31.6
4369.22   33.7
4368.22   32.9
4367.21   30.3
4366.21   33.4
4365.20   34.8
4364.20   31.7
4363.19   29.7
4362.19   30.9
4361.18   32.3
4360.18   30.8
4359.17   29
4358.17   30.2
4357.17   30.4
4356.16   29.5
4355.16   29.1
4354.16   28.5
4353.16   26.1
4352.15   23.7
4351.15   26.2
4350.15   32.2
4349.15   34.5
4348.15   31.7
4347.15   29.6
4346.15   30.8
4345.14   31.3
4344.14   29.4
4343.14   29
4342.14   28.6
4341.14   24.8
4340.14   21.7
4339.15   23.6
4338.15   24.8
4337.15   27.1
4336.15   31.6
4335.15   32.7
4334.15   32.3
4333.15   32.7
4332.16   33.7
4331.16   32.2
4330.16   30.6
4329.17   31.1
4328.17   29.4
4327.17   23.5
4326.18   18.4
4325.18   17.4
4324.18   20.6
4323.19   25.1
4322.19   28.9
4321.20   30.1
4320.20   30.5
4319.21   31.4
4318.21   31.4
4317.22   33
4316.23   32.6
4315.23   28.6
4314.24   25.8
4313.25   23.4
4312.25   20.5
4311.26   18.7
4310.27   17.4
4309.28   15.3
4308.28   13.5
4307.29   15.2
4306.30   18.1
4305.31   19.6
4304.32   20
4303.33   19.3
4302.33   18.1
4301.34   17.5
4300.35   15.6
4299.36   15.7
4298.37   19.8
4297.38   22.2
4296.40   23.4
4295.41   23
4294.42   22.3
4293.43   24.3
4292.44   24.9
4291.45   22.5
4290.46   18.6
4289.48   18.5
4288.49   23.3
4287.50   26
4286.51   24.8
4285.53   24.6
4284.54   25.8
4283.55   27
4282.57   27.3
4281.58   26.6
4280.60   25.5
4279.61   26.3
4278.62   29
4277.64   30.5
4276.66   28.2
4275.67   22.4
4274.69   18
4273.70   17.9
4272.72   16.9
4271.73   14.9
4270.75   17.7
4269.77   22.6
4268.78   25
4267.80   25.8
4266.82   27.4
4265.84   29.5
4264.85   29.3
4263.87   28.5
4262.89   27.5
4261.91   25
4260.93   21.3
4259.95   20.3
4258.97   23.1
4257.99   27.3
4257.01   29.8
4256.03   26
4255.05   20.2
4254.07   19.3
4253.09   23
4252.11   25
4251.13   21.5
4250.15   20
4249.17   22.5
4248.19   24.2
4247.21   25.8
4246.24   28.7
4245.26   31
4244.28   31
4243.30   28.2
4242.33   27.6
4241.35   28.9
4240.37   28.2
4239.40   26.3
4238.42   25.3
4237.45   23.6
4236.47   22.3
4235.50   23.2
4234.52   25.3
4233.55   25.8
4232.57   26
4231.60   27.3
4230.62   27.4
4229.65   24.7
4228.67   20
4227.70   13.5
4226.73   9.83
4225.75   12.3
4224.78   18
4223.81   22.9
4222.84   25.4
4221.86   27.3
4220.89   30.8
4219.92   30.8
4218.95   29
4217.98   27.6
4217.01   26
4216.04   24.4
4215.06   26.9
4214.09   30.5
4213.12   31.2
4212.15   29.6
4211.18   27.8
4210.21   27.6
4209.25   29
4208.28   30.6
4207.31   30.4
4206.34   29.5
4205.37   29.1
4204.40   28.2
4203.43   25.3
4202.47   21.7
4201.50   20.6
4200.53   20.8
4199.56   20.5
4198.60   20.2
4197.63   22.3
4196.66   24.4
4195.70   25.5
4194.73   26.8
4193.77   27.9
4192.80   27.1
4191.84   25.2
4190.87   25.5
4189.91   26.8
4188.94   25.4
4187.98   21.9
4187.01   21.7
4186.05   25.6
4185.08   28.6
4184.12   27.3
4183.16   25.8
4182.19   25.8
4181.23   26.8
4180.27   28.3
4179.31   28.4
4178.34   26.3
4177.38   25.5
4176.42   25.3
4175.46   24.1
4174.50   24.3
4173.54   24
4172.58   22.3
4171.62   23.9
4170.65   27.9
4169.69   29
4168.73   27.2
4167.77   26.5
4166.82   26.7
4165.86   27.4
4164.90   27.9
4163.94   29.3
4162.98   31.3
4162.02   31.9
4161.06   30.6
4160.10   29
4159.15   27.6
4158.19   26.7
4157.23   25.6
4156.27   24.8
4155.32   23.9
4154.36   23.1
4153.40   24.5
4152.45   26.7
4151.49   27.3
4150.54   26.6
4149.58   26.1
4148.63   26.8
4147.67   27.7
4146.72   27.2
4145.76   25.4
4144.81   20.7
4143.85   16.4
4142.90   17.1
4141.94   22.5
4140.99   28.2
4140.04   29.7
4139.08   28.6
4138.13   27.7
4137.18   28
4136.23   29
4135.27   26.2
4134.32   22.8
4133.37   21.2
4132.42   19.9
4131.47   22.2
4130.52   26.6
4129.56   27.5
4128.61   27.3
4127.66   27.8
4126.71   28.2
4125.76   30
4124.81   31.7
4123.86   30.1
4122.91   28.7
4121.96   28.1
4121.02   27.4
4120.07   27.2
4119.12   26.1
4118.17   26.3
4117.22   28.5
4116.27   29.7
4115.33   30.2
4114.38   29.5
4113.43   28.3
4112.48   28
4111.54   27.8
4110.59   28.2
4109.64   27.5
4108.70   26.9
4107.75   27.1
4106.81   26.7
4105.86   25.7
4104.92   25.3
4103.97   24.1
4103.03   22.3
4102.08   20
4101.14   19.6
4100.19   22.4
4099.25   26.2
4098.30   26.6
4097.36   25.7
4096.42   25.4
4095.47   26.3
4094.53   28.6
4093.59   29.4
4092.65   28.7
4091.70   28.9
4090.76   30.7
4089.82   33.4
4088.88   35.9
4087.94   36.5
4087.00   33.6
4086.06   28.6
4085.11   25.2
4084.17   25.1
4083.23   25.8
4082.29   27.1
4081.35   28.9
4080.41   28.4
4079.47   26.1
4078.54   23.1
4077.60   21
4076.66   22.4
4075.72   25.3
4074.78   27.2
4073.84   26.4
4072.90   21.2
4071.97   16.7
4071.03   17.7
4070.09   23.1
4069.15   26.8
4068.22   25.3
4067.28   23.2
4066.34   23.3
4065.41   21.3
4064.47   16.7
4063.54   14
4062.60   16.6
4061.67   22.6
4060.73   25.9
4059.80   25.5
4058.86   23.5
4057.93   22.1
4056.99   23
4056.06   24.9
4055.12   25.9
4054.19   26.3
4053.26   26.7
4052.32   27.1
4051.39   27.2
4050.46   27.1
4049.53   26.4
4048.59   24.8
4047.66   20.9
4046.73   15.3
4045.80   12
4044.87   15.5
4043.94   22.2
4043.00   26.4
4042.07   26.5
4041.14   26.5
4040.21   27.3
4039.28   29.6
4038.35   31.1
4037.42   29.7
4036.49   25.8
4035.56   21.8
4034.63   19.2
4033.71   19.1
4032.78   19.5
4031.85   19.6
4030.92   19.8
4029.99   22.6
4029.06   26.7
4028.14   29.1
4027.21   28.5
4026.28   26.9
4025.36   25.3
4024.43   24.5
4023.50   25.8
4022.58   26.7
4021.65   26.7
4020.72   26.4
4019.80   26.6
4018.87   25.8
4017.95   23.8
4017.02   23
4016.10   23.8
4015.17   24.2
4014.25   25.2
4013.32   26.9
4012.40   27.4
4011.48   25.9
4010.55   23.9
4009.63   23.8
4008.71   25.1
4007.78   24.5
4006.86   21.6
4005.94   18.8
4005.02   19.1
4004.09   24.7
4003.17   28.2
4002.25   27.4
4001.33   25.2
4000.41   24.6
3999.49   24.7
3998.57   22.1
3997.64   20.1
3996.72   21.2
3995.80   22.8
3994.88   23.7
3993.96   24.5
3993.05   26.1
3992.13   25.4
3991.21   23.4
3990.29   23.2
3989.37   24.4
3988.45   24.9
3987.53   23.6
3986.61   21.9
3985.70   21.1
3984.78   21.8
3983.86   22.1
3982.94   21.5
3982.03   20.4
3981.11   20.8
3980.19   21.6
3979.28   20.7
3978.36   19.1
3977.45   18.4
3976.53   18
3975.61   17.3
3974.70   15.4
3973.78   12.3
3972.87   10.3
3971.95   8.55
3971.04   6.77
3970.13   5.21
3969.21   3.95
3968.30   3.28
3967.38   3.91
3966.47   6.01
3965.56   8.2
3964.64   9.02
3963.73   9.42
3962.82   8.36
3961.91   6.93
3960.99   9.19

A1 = 0.04 mag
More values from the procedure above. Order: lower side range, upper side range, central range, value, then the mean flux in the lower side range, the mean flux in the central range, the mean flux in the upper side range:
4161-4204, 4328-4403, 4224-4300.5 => 0.15 mag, 25.7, 23.7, 29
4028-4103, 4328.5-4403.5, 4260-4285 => 0.13 mag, 24.6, 24.6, 29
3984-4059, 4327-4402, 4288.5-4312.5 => 0.40 mag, 24.1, 19.4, 29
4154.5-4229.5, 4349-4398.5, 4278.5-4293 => 0.11 mag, 25.7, 24.6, 28.7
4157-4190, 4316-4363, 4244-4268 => 0.10 mag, 26.6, 25.3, 28.8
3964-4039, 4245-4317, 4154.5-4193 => -0.18 mag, 21.3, 26.4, 23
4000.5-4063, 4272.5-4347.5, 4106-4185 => -0.09 mag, 24.3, 26.6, 24.7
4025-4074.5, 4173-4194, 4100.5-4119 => -0.08 mag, 23.4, 26.4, 25.8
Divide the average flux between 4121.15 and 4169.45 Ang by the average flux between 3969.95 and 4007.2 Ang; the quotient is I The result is 1.28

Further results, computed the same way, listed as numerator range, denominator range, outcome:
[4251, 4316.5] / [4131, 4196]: 0.88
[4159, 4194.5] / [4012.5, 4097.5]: 1.07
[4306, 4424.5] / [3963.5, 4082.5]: 1.28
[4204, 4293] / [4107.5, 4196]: 0.94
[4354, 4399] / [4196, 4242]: 1.15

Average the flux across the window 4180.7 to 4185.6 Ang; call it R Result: 26.9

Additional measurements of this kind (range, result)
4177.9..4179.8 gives 27.3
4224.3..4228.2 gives 13.4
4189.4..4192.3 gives 25.8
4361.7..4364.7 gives 30.8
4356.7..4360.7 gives 30.1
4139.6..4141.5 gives 28.9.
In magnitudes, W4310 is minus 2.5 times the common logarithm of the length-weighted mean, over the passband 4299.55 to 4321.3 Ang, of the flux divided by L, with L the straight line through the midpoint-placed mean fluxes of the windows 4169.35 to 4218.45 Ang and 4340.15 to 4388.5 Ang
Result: 0.24 mag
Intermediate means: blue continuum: 26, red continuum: 28.7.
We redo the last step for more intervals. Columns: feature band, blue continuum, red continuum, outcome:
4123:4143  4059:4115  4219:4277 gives -0.06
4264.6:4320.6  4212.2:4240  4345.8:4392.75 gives 0.15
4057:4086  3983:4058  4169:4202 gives 0.05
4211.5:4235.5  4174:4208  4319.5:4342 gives 0.05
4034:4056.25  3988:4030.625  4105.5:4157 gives 0.04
